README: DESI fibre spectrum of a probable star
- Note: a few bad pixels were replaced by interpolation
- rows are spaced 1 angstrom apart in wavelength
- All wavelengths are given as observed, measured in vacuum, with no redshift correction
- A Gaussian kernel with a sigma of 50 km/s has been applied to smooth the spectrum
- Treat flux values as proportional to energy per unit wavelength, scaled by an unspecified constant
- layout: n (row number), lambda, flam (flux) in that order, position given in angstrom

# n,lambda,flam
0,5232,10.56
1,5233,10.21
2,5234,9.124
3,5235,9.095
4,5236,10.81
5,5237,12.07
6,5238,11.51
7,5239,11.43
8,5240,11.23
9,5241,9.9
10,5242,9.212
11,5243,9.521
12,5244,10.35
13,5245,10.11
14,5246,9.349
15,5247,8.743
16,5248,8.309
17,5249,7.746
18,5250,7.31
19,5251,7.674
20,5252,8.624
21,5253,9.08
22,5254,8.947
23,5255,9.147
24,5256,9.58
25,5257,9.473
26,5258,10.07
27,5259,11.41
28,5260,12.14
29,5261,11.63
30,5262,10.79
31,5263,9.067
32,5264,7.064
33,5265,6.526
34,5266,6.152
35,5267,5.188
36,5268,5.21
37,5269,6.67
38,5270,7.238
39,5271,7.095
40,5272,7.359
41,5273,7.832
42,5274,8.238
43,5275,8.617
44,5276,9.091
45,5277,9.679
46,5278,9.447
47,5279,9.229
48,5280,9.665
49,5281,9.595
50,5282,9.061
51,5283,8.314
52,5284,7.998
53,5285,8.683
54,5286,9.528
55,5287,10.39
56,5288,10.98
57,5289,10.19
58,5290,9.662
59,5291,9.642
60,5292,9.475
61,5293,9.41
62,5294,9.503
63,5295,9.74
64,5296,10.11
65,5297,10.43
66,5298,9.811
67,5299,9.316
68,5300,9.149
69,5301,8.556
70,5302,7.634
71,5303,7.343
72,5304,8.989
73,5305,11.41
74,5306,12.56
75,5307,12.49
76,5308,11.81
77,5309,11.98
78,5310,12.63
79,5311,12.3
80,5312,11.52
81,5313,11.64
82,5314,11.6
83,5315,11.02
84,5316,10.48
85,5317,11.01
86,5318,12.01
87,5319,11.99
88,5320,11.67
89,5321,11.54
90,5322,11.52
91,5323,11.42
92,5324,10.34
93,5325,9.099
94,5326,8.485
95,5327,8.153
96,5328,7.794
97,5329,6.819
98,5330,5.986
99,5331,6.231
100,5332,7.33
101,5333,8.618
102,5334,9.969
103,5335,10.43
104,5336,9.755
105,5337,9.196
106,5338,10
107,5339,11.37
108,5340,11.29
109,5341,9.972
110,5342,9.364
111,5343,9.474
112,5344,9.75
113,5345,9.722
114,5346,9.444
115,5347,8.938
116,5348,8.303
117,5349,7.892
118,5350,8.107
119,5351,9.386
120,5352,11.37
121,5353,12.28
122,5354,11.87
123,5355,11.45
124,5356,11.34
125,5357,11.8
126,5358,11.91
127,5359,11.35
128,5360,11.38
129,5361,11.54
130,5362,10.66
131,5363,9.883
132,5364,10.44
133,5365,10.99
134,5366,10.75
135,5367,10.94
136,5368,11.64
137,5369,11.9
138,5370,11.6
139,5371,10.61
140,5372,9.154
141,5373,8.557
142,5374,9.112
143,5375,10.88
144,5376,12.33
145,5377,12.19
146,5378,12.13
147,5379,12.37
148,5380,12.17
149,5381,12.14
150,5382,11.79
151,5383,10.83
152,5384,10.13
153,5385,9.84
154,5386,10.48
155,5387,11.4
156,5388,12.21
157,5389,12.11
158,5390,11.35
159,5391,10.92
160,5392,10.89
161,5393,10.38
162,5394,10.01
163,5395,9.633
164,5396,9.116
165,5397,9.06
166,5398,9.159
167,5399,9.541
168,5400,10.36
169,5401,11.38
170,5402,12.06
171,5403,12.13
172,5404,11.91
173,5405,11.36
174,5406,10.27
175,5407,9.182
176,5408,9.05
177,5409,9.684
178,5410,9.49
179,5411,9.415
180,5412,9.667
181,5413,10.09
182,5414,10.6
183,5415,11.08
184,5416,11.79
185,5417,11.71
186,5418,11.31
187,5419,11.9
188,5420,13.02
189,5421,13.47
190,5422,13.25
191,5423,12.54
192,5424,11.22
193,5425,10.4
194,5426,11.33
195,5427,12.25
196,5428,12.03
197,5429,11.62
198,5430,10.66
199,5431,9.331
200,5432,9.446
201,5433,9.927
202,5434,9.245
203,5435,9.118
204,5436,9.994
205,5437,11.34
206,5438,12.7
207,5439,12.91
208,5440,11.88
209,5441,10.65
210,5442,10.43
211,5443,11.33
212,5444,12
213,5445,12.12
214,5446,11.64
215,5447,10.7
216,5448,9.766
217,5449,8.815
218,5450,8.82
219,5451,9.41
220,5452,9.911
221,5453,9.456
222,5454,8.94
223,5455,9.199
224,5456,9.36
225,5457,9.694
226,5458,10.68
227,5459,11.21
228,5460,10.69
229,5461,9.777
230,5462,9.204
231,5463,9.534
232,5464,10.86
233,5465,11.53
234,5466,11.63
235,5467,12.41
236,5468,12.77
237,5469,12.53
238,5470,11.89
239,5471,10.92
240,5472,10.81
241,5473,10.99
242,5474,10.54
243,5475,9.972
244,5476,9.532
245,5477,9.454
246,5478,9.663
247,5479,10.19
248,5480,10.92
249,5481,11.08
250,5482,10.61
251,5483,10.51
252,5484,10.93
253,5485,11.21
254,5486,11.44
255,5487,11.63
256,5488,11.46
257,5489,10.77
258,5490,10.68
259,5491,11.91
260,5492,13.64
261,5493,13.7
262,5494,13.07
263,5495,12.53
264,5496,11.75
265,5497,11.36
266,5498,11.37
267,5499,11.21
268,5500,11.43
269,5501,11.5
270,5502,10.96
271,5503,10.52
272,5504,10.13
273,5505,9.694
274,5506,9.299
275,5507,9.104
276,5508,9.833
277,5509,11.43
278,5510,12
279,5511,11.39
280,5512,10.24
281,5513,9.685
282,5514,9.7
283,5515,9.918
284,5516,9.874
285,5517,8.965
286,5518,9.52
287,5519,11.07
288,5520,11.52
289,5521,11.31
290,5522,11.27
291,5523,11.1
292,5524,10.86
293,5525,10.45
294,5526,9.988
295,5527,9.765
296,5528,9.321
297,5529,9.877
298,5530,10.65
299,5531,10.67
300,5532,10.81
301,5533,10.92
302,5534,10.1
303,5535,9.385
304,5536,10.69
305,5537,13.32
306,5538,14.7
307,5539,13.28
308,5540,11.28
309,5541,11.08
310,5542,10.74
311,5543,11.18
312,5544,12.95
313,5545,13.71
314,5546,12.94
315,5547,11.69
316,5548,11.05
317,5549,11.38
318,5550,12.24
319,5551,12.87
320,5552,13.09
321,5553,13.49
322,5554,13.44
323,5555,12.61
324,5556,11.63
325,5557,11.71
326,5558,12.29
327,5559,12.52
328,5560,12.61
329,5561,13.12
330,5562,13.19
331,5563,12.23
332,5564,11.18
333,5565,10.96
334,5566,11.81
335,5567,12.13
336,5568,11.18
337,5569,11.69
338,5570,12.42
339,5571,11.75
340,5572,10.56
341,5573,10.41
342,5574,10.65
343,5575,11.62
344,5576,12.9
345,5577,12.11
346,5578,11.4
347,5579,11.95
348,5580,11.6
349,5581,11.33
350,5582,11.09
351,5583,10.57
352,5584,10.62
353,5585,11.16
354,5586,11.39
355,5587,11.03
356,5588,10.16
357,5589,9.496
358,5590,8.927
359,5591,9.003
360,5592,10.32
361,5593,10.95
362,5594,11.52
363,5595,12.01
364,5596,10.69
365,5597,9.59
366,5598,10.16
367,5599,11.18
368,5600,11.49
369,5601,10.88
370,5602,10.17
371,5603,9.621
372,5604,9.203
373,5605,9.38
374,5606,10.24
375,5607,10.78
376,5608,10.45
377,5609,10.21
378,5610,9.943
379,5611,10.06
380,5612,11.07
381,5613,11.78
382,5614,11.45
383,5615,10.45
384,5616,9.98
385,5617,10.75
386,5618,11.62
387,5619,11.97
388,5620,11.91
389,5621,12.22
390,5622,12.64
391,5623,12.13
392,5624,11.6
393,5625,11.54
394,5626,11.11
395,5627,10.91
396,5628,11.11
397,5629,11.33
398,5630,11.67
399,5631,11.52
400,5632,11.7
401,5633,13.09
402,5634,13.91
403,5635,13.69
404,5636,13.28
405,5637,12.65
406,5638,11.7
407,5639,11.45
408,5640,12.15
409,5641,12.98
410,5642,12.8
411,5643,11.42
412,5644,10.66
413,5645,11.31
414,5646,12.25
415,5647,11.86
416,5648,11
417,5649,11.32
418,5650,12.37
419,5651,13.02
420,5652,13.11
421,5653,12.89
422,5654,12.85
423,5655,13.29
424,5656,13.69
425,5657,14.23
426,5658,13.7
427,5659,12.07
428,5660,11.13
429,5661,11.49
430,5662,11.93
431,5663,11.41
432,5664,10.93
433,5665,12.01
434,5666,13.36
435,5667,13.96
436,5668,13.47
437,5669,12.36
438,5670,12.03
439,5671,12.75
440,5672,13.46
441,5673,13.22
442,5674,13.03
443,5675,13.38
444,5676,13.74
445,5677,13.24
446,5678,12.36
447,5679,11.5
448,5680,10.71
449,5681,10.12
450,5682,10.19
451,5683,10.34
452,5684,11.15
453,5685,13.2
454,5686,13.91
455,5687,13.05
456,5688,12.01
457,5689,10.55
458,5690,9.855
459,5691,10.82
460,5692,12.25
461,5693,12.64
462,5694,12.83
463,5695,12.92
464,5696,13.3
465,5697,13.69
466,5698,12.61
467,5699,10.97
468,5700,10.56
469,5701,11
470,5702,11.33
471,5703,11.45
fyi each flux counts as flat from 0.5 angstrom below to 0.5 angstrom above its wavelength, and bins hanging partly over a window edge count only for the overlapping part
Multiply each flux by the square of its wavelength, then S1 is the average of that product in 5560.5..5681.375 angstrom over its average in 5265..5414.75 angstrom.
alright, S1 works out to 1.29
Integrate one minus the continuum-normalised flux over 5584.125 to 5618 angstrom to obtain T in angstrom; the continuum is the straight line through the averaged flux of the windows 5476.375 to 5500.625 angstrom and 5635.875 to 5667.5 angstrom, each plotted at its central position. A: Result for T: 4.3 angstrom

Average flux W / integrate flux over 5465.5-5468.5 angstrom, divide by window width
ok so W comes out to 12.3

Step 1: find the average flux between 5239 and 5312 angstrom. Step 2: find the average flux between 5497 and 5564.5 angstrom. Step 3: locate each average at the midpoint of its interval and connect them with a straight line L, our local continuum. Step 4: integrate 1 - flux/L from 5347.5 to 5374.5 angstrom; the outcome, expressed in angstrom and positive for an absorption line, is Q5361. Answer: -1.7 angstrom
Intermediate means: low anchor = 9.31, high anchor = 11.3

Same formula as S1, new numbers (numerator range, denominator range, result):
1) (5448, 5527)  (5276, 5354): 1.16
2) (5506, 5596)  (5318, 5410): 1.16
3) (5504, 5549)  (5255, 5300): 1.32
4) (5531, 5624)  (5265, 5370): 1.28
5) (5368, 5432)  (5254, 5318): 1.20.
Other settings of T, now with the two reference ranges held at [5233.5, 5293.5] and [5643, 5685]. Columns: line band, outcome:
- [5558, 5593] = 0.7 angstrom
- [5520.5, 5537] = 1.0 angstrom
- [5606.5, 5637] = 1.0 angstrom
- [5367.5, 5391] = -2.7 angstrom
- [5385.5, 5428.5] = -2.9 angstrom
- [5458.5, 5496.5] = -1.3 angstrom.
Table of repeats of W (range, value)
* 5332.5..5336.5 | 9.69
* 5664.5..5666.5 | 12.7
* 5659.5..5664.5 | 11.4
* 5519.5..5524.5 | 11.2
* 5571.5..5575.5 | 10.8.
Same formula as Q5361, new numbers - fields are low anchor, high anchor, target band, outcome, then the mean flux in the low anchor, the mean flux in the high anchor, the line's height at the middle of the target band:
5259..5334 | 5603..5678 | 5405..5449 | -2.3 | 9.46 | 12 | 10.4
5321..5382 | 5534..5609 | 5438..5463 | 0.8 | 10.2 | 11.4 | 10.8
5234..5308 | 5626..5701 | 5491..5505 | -1.0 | 9.26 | 12.2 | 11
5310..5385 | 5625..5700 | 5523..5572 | -0.6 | 10.4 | 12.2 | 11.6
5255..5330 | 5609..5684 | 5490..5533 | 1.1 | 9.58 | 12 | 11.1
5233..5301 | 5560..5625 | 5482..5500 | -2.0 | 9.18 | 11.1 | 10.5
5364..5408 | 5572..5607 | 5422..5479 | 0.7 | 10.8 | 10.7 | 10.8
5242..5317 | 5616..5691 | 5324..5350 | 2.3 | 9.39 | 12.1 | 9.82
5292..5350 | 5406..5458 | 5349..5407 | -3.2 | 9.92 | 10.7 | 10.3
